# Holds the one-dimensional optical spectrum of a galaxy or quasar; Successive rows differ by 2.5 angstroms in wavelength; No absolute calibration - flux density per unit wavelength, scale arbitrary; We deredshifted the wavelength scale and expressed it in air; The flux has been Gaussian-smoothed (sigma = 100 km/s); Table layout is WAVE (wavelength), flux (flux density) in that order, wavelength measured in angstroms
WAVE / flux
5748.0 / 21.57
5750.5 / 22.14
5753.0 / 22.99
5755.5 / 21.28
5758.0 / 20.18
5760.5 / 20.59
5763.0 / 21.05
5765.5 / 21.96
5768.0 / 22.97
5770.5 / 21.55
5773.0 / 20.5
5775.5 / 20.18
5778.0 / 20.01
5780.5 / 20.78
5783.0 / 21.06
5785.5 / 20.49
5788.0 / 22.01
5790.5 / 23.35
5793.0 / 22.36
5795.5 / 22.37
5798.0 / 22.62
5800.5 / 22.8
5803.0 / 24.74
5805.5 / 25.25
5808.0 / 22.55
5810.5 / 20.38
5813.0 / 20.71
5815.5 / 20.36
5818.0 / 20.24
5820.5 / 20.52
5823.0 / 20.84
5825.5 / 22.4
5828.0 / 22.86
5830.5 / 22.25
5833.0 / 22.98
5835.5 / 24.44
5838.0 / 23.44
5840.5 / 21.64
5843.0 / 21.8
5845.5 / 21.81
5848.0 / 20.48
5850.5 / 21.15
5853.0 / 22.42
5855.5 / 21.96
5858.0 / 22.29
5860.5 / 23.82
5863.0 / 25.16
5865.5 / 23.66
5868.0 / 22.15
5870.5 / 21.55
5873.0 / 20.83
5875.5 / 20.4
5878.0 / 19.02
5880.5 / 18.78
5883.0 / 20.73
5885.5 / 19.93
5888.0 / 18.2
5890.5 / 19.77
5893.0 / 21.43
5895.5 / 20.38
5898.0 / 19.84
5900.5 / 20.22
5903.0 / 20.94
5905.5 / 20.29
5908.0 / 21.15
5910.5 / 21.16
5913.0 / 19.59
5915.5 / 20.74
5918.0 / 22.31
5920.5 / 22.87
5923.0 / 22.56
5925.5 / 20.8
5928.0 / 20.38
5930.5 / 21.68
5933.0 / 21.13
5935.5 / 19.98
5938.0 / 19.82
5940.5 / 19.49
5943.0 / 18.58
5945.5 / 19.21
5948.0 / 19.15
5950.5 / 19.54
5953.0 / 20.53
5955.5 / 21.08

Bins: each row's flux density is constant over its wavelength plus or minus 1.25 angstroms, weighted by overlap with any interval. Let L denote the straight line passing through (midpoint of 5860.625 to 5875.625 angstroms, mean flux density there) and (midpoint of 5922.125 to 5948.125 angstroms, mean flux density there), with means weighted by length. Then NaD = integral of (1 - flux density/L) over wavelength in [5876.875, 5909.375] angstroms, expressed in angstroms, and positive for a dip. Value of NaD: 2.4 angstroms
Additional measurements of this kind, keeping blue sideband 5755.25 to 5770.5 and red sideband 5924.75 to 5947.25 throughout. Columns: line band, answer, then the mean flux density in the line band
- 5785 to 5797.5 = -0.6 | 22.2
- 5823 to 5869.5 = -4.0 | 22.5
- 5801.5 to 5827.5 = -1.1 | 21.8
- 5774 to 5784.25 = 0.4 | 20.5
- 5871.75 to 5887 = 0.4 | 19.9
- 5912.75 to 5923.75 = -0.8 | 21.8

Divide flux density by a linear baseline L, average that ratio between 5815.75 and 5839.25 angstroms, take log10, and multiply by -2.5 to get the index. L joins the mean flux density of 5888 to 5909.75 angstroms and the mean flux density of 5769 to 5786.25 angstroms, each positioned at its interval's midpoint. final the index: -0.08 mag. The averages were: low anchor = 20.7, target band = 22.1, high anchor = 20.4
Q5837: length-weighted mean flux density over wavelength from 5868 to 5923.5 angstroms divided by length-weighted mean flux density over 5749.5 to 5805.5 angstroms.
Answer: 0.94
